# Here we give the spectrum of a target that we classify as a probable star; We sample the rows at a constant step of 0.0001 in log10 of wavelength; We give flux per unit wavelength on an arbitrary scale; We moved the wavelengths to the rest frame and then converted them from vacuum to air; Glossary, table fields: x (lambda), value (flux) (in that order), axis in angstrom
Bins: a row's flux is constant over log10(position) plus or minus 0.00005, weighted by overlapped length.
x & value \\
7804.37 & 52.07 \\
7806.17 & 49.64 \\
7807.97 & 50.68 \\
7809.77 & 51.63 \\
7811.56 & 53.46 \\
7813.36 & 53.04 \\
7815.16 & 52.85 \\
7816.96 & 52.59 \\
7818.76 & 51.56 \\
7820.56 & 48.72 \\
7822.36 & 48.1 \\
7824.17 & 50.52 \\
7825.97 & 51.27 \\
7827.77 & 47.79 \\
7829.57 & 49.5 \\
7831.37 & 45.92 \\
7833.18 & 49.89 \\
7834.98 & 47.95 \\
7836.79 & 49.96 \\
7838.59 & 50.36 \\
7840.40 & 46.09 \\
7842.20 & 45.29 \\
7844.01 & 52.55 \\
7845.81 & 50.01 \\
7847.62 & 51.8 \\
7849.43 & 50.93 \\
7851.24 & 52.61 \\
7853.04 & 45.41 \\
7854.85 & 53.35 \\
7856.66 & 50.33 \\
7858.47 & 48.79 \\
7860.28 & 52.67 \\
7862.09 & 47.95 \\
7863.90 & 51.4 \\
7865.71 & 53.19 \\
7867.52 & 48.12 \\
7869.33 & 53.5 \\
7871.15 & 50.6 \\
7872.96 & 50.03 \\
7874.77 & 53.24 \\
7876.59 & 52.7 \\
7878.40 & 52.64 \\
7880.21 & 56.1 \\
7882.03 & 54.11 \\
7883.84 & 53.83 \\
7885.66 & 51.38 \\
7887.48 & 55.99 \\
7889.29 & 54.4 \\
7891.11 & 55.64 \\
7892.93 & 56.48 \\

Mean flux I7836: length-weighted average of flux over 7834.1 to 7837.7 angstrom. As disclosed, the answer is 49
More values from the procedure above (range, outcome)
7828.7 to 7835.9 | 48.3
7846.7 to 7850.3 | 51.3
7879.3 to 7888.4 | 54.3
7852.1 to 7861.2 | 50.1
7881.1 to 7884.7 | 54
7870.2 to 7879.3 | 51.8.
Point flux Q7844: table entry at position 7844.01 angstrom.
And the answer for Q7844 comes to 52.55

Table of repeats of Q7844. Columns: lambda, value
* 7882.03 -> 54.11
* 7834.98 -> 47.95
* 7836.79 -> 49.96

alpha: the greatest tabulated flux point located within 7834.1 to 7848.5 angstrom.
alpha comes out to 52.55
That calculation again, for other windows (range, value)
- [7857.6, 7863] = 52.67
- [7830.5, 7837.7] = 49.96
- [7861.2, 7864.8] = 51.4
